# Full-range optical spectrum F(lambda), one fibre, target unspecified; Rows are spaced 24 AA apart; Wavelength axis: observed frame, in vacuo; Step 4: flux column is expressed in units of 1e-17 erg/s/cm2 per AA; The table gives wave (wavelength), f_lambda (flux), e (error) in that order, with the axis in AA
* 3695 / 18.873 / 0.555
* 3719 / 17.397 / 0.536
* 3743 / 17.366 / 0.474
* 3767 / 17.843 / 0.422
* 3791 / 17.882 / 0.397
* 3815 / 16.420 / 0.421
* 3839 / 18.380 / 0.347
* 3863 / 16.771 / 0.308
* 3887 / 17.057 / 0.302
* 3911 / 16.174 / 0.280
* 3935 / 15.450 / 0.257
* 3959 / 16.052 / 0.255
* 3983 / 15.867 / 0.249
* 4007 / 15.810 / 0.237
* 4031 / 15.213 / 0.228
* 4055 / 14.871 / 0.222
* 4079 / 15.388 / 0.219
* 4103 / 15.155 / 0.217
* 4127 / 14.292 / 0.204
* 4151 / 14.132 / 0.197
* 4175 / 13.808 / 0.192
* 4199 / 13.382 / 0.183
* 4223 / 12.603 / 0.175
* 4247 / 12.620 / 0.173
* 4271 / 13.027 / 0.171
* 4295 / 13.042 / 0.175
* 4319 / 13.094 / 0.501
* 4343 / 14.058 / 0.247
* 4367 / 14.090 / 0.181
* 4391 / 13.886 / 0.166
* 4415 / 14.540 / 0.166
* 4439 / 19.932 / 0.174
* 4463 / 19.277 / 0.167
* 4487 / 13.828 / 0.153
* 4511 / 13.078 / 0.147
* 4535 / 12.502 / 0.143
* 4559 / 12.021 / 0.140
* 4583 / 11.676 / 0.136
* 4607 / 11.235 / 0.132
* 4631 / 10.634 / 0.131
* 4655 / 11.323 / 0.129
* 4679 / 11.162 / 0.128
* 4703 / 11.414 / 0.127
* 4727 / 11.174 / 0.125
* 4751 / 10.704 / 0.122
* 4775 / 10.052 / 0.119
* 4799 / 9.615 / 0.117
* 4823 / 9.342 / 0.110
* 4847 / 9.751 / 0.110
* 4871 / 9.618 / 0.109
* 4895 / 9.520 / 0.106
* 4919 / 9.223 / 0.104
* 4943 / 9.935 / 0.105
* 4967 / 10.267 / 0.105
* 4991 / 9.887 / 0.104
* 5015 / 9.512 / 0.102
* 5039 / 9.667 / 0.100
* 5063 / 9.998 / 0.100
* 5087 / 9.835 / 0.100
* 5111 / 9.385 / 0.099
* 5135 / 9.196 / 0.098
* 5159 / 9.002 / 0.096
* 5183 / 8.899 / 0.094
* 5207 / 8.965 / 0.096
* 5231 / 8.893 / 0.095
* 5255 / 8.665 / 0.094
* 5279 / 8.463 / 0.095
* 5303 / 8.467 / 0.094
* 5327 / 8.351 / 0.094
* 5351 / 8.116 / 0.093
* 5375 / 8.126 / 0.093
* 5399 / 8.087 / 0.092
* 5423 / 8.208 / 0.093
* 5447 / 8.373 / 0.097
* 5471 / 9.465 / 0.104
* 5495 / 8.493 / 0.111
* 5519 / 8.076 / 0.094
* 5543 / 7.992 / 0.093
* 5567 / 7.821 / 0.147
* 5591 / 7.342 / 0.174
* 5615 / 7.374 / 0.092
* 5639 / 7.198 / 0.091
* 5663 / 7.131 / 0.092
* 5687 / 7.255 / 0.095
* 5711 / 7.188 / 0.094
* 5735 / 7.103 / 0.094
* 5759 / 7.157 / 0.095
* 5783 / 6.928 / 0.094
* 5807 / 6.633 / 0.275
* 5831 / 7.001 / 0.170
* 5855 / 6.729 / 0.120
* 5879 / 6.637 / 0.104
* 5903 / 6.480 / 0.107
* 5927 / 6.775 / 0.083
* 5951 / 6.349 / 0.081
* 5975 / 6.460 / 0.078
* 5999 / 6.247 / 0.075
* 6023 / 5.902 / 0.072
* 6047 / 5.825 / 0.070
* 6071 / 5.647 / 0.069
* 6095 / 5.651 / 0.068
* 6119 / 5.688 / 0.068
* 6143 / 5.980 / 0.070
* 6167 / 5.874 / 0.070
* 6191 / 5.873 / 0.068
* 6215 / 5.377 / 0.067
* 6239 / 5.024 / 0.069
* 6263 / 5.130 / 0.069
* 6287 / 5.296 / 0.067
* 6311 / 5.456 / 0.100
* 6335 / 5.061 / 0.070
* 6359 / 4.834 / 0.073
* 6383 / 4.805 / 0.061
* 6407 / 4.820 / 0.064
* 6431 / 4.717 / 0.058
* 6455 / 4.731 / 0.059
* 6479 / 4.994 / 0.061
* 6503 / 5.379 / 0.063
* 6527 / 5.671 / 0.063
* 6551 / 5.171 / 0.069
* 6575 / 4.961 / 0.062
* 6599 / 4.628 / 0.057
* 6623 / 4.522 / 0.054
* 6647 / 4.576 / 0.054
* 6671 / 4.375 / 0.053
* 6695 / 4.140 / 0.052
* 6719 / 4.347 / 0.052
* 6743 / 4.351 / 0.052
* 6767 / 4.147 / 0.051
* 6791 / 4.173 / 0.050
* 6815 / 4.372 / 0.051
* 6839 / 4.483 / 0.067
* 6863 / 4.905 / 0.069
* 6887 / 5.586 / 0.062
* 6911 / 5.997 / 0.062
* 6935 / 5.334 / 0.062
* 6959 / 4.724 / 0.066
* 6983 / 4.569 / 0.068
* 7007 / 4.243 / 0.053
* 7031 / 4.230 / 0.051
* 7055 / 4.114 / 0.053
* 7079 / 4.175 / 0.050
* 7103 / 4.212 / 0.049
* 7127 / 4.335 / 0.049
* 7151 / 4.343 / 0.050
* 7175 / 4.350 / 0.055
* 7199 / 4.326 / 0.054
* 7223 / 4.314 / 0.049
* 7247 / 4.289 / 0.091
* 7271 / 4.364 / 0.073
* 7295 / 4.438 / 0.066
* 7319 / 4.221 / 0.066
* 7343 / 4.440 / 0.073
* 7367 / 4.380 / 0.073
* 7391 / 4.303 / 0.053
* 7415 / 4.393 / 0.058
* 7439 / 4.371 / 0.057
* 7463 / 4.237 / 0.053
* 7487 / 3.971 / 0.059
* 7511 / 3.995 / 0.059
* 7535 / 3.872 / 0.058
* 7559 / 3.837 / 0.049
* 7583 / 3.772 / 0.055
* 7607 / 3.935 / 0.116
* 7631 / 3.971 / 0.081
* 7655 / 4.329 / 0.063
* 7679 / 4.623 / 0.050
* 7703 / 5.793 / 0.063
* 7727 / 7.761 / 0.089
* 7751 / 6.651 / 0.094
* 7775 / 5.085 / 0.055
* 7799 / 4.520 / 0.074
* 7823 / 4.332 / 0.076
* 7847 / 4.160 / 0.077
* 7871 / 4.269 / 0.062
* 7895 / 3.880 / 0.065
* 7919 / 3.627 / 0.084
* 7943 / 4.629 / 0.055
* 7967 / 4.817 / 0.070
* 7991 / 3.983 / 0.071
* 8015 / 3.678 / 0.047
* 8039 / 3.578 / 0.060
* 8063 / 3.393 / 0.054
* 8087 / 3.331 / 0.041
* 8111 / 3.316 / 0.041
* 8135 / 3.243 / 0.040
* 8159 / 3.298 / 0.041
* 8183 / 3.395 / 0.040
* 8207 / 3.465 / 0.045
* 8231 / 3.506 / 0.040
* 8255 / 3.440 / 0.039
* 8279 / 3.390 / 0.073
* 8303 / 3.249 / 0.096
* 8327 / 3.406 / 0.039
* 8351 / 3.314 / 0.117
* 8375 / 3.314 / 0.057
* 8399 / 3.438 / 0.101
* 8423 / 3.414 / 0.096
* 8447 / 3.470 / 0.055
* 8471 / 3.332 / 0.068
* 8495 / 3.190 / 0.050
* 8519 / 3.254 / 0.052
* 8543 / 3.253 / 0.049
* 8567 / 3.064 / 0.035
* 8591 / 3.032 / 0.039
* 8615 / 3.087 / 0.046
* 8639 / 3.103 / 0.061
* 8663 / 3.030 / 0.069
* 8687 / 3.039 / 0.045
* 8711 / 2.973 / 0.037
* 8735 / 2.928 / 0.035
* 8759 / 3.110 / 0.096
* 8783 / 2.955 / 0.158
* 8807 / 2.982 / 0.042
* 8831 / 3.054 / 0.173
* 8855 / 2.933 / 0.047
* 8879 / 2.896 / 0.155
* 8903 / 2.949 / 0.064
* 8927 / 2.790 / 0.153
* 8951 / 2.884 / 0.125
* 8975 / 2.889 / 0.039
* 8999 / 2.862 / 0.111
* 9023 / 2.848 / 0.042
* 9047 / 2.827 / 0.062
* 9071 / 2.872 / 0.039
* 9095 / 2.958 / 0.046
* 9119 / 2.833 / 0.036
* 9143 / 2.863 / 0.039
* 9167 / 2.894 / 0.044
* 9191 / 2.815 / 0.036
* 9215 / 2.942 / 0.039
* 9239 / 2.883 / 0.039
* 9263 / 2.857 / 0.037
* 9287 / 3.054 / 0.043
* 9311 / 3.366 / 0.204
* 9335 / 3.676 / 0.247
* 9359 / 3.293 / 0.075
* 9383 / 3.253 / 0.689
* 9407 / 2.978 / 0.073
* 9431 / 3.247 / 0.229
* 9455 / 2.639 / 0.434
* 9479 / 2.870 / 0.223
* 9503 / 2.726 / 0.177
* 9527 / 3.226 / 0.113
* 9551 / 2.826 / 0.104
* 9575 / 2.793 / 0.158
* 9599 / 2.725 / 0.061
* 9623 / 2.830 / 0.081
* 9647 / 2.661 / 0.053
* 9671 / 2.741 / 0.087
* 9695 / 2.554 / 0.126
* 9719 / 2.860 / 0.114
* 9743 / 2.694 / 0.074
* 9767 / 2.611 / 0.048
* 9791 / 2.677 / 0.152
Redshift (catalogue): 0.589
